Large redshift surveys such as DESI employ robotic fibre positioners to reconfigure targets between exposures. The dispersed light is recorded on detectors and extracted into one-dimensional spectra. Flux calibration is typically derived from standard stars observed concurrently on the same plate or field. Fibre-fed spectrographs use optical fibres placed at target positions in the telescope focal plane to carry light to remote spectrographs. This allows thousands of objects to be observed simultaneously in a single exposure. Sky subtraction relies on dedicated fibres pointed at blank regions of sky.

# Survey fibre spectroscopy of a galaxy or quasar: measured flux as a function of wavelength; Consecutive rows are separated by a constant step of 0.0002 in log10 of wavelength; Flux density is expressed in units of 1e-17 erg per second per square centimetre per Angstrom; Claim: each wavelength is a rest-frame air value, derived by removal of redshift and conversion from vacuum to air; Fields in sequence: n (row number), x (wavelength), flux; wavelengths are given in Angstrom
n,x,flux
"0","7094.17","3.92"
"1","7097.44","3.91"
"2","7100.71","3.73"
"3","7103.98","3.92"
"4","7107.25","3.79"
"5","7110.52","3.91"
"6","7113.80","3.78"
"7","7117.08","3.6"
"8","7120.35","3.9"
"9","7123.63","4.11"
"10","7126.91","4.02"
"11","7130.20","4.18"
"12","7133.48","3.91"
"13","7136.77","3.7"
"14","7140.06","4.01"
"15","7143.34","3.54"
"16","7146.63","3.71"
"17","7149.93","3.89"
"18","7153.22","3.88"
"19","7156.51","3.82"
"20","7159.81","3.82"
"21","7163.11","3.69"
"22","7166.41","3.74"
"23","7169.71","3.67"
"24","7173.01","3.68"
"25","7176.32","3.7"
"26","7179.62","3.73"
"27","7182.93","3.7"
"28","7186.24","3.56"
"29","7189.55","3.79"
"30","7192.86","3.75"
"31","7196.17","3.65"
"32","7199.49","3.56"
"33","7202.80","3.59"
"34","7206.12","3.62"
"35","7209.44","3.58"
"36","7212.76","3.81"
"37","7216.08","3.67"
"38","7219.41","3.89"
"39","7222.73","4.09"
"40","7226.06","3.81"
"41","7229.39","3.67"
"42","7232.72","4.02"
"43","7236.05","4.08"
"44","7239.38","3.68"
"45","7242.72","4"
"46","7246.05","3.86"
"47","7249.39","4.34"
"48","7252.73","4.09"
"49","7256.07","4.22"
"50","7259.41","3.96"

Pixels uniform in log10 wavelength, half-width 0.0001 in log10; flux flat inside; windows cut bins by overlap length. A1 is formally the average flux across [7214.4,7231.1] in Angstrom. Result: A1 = 3.83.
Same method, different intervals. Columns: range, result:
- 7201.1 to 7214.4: 3.65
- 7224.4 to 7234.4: 3.83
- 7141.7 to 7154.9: 3.76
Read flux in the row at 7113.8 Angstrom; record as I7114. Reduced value 3.78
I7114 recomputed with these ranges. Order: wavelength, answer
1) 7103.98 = 3.92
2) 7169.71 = 3.67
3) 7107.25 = 3.79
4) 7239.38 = 3.68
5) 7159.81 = 3.82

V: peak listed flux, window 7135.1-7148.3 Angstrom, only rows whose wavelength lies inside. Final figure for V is 4.01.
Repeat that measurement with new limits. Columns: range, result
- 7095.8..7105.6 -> 3.92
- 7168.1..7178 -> 3.7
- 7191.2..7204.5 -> 3.75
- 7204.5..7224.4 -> 4.09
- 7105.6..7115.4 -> 3.91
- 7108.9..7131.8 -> 4.18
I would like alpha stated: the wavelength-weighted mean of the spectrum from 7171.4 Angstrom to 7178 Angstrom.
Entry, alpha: 3.69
